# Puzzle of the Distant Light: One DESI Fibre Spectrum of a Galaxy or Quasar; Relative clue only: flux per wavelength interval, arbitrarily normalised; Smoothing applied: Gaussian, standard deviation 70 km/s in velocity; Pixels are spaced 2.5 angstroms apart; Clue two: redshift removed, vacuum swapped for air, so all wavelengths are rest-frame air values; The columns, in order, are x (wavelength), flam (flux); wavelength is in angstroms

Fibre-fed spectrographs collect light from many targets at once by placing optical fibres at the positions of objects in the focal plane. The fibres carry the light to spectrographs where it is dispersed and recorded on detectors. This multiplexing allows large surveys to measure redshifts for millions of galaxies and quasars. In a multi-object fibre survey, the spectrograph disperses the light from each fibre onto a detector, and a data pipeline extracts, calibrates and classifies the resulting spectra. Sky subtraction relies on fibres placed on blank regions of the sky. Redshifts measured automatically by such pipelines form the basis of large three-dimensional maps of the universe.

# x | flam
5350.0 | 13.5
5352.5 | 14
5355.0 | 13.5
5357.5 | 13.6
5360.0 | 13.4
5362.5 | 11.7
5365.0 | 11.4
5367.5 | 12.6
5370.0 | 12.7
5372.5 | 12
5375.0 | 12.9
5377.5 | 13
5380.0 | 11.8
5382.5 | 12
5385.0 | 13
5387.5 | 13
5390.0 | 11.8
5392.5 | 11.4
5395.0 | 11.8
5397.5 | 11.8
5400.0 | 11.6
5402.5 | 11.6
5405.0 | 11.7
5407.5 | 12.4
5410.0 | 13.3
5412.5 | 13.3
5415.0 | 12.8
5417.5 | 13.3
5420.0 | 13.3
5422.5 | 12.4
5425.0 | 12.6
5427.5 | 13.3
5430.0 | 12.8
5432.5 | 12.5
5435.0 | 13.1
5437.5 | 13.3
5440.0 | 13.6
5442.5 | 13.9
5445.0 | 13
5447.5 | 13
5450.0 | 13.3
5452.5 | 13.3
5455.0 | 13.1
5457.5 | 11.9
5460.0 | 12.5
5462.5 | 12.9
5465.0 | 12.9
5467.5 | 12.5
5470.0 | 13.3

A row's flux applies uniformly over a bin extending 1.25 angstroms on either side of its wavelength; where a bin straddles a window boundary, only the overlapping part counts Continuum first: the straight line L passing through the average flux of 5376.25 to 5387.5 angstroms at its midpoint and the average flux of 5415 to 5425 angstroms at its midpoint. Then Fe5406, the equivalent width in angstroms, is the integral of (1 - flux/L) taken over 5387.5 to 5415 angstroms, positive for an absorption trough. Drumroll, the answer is 1.2 angstroms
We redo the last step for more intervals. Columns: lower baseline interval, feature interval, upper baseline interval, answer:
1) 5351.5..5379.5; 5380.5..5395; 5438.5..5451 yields 0.84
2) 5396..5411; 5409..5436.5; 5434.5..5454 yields -0.73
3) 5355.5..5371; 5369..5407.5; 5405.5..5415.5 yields 1.81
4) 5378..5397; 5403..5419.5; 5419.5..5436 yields -0.29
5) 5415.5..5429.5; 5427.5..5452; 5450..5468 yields -0.58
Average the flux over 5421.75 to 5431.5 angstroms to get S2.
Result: 12.8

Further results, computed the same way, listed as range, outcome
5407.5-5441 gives 13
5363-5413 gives 12.2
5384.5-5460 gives 12.7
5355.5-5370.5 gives 12.6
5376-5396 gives 12.2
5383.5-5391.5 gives 12.5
